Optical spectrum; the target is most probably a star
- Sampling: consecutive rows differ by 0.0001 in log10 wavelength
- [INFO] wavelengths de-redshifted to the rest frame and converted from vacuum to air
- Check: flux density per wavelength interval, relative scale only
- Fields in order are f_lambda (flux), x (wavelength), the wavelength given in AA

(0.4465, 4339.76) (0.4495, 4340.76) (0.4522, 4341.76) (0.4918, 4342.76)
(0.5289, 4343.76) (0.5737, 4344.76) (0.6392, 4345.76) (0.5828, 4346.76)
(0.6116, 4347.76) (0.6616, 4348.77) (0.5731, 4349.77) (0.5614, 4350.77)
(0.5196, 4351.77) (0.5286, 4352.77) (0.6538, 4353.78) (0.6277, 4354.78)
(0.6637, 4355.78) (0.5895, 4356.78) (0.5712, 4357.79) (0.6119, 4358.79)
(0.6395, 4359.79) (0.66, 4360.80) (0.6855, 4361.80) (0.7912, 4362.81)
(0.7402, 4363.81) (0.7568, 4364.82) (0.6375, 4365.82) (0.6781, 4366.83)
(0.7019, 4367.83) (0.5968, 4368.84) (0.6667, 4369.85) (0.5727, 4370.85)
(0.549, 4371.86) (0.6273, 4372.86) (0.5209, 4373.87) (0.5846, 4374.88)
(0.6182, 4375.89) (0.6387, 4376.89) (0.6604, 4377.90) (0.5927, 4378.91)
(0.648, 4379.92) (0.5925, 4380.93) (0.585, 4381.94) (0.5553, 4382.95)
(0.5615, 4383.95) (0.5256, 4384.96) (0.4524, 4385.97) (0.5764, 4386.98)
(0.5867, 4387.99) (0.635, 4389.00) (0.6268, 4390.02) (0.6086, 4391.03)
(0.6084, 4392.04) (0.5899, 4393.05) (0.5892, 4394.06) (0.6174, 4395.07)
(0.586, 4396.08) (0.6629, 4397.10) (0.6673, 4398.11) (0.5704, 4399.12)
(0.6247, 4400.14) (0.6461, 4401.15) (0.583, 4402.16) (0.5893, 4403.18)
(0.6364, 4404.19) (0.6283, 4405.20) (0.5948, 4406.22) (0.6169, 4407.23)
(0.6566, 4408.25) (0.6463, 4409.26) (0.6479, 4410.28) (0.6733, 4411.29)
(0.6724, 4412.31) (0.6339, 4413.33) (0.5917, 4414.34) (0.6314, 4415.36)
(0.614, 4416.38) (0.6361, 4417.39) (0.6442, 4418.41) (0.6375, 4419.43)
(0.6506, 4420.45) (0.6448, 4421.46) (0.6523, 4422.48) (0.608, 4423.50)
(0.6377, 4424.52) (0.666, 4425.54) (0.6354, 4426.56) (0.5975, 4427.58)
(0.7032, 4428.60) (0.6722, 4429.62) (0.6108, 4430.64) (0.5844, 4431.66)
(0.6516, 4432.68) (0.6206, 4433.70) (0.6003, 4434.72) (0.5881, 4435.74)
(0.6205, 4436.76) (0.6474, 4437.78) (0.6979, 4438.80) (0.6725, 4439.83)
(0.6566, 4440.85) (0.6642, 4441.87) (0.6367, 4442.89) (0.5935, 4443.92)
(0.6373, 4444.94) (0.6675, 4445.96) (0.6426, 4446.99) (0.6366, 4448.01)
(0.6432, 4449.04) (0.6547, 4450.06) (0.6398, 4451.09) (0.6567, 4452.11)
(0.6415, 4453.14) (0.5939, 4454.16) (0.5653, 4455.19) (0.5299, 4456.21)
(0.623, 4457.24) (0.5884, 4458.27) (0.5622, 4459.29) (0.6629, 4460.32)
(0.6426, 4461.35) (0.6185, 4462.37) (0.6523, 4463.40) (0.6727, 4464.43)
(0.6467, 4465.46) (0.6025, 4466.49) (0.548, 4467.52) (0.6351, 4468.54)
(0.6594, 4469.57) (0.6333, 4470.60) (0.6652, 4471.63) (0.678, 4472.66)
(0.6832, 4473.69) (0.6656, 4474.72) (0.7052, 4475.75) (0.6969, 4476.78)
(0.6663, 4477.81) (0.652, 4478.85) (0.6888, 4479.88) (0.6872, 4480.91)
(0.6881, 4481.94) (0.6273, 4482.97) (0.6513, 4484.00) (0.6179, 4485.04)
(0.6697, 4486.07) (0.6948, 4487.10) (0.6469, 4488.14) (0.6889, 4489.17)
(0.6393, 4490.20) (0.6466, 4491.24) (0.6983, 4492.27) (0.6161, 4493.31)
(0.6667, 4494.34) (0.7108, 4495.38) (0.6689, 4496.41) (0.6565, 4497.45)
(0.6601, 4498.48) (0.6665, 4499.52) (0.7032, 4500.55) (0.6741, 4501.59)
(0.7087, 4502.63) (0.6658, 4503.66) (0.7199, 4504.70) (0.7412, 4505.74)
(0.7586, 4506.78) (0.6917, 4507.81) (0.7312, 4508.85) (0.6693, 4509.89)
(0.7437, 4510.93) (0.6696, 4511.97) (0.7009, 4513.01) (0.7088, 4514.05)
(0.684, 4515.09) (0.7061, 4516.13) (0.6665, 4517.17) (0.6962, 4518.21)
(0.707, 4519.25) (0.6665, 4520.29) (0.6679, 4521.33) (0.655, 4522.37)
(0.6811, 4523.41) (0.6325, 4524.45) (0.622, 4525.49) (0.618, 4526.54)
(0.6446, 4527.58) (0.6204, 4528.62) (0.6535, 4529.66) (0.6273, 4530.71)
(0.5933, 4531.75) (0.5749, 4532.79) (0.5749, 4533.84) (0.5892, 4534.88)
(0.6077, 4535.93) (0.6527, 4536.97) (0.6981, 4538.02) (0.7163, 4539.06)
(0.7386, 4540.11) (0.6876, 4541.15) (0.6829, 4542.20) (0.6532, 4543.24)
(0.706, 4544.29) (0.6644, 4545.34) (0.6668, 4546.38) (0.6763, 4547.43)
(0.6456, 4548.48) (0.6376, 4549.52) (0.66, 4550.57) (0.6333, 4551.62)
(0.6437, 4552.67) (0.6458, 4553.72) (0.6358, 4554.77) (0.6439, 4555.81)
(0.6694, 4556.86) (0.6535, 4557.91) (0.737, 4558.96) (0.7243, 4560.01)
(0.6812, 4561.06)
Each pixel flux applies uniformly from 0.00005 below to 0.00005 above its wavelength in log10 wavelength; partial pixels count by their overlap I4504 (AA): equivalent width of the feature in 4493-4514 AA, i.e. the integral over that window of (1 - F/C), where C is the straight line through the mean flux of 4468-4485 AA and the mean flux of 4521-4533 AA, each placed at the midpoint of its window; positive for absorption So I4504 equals -1.4 AA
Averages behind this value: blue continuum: 0.666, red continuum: 0.634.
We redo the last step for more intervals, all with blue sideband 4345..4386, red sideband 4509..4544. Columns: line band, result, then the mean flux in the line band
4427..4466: 0.50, 0.631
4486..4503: -0.48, 0.671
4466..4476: 0.01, 0.647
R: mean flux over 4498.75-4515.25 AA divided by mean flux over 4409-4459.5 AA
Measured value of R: 1.11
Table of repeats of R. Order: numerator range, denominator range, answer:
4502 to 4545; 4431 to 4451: 1.05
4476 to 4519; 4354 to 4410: 1.10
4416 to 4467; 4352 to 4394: 1.03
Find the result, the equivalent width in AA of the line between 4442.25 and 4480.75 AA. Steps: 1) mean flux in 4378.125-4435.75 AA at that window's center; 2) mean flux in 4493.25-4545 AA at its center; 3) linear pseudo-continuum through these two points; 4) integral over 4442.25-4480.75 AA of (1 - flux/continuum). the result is 0.3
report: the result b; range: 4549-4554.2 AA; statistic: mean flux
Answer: 0.644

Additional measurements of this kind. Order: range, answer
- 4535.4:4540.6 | 0.682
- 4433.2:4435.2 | 0.611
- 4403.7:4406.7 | 0.62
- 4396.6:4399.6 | 0.635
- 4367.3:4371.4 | 0.634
